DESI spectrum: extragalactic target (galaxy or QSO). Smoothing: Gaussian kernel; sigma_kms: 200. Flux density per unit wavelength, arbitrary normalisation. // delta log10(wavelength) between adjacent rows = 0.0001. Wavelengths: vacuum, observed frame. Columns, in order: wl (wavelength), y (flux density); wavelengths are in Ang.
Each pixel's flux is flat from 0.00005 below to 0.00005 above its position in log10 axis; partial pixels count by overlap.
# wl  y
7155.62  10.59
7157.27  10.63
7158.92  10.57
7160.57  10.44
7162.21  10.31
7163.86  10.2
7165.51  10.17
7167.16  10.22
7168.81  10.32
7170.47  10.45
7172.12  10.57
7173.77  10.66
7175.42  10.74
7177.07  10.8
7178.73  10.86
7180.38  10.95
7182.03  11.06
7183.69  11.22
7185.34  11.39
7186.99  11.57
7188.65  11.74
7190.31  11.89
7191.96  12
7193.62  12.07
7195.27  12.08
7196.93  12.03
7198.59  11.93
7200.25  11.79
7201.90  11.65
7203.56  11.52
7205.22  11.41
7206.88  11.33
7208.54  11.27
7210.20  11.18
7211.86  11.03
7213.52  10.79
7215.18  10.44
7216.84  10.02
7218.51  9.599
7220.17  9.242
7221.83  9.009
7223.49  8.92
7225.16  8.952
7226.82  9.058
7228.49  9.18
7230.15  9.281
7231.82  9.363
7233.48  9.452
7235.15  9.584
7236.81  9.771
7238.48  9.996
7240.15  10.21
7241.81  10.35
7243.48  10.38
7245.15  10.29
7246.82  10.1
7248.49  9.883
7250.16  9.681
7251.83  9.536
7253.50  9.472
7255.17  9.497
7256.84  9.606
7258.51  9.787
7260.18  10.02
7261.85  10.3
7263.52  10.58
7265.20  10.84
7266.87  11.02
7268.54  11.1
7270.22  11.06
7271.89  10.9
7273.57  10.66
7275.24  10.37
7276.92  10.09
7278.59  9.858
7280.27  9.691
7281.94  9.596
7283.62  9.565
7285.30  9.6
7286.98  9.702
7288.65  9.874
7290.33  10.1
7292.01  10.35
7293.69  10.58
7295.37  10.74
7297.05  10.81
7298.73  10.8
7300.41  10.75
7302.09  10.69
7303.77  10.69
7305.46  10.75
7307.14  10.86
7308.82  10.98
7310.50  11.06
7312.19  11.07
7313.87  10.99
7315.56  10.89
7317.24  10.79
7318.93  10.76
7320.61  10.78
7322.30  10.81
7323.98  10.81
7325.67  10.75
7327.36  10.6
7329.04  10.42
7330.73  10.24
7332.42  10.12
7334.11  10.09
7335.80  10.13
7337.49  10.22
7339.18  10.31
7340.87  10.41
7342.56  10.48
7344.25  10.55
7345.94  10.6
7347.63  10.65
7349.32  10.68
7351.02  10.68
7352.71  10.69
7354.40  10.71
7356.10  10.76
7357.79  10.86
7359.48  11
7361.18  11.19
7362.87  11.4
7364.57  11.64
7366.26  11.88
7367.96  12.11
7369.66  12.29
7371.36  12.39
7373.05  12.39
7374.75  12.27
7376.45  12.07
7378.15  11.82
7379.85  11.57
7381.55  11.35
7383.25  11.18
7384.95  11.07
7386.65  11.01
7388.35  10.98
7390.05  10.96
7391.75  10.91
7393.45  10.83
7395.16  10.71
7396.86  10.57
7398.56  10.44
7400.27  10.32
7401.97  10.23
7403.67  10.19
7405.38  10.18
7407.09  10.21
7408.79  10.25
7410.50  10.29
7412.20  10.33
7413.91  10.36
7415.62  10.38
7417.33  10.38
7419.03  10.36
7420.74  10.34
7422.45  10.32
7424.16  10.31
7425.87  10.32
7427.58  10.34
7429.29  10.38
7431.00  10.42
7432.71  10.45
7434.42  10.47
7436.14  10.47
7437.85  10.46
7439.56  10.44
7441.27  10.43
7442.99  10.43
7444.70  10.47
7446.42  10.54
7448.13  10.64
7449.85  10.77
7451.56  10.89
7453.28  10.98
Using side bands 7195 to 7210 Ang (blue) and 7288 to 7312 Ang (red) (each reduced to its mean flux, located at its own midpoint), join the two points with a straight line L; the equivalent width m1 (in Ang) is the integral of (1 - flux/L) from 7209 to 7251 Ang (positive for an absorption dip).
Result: 5.6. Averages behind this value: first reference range 11.6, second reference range 10.7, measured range 9.84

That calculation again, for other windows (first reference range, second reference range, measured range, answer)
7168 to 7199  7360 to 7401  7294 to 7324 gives 1.4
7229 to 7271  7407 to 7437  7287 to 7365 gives -3.7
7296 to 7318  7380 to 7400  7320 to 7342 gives 0.9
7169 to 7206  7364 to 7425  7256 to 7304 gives 3.7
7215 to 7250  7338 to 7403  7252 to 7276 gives -0.9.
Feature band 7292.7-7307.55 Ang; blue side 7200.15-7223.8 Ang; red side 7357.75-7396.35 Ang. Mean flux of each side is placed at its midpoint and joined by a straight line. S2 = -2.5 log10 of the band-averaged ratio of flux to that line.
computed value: 0.03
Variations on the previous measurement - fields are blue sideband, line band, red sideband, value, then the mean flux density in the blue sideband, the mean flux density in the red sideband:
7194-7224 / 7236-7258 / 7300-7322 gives 0.102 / 10.9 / 10.8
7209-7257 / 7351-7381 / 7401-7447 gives -0.137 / 9.8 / 10.4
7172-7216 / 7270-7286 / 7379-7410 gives 0.100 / 11.3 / 10.7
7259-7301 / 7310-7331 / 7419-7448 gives -0.042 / 10.4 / 10.4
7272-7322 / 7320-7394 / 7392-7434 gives -0.060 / 10.5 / 10.4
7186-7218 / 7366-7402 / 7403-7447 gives -0.078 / 11.4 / 10.4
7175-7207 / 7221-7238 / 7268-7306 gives 0.190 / 11.5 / 10.4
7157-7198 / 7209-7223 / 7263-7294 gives 0.059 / 11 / 10.3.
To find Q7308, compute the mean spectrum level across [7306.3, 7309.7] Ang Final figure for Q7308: 10.9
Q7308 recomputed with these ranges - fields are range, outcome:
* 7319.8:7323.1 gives 10.8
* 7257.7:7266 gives 10.3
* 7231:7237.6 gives 9.55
